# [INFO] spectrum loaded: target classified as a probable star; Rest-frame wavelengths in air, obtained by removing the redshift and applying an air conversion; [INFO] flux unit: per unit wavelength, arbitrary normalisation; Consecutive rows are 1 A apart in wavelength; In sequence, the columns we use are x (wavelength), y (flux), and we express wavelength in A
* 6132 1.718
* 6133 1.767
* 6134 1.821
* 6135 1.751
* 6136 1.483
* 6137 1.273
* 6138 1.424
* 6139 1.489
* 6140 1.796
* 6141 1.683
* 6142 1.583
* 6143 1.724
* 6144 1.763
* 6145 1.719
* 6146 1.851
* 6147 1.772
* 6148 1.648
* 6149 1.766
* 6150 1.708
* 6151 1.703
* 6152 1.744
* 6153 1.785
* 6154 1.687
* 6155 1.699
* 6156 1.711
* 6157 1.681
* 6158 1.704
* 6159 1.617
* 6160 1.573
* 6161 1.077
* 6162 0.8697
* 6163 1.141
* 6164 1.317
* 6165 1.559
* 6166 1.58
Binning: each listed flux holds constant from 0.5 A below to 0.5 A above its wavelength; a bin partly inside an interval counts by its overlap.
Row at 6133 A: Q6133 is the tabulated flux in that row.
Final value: 1.767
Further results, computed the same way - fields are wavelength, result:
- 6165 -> 1.559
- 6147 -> 1.772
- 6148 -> 1.648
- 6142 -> 1.583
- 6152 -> 1.744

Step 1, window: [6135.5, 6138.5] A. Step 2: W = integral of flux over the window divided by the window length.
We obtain 1.39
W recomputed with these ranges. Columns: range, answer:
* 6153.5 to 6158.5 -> 1.7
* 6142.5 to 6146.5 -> 1.76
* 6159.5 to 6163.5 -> 1.17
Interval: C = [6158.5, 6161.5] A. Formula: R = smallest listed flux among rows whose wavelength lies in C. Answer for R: 1.077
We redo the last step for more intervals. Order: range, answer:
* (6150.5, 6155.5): 1.687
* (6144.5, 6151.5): 1.648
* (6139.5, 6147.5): 1.583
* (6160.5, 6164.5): 0.8697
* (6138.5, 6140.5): 1.489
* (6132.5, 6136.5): 1.483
